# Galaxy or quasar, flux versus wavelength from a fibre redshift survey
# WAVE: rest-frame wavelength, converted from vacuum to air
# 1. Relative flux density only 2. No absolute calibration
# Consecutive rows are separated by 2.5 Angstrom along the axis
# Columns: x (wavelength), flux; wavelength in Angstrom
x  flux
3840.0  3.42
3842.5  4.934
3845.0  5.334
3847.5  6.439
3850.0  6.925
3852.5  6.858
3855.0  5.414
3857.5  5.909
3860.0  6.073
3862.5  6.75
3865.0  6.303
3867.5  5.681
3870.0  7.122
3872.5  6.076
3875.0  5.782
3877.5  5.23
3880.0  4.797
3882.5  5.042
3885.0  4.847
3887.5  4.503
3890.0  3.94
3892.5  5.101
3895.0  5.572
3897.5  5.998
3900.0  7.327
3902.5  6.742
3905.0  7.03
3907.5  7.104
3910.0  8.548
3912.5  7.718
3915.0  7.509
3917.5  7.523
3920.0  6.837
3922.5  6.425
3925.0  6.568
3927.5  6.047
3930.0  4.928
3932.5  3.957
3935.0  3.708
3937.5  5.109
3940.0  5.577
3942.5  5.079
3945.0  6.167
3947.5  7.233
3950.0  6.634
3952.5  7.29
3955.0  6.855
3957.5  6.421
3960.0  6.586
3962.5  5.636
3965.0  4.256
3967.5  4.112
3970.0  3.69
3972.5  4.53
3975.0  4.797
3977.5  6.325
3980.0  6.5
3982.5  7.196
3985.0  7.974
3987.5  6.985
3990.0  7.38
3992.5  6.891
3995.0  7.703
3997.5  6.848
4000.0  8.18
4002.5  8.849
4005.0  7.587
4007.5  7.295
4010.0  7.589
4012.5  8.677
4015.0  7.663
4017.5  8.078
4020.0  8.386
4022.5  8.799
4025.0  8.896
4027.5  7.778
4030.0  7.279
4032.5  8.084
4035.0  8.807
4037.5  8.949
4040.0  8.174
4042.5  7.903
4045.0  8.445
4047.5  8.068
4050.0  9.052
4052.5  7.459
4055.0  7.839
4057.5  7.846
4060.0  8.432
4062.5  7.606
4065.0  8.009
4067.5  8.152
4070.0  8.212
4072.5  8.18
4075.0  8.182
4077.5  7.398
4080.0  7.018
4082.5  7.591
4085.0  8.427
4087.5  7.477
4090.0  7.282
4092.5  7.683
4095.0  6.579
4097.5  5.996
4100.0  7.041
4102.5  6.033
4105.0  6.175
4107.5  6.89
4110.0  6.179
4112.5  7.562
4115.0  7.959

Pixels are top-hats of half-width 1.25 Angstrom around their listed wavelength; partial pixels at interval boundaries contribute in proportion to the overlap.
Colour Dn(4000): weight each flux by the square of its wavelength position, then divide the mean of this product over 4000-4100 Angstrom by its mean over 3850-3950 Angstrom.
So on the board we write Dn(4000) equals 1.4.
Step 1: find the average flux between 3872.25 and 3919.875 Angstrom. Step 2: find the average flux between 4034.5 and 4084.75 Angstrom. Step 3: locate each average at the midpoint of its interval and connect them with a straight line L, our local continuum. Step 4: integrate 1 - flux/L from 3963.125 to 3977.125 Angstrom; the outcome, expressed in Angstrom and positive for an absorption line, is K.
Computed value 5.1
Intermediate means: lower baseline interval 6.14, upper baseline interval 8.06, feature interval 4.47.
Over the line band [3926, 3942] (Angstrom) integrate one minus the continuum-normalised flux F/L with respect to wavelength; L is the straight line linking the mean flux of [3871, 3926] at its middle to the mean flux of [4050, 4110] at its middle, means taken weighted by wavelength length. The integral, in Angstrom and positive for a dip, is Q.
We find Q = 3.8 Angstrom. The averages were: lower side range 6.19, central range 4.92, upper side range 7.46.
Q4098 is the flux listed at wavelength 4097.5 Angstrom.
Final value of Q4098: 5.996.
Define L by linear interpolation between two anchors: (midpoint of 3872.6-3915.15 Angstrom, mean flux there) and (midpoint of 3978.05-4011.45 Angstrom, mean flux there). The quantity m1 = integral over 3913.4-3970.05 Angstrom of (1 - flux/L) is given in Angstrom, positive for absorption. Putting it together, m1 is 6.6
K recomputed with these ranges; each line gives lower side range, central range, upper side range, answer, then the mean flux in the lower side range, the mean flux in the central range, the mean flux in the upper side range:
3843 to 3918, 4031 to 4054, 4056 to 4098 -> -2.8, 6.15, 8.31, 7.68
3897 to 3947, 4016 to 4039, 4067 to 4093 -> -3.3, 6.31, 8.33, 7.77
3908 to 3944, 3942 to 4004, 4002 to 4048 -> 5.9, 6.13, 6.43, 8.16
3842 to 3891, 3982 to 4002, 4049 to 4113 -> -2.1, 5.72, 7.46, 7.47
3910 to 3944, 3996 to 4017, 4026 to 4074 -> -1.3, 6.02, 7.84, 8.12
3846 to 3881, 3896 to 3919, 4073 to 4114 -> -3.5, 6.1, 7.25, 7.12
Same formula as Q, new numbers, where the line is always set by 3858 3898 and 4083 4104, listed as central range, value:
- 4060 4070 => -1.7 Angstrom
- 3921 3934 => 0.7 Angstrom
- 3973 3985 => 0.0 Angstrom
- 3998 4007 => -2.2 Angstrom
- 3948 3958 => -1.3 Angstrom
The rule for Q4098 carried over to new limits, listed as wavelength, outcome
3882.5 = 5.042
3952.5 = 7.29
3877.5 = 5.23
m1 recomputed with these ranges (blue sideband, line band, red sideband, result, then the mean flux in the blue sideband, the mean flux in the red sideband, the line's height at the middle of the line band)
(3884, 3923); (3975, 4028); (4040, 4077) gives -1.0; 6.43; 8.09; 7.48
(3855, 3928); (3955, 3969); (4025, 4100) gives 2.8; 6.2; 7.86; 6.88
